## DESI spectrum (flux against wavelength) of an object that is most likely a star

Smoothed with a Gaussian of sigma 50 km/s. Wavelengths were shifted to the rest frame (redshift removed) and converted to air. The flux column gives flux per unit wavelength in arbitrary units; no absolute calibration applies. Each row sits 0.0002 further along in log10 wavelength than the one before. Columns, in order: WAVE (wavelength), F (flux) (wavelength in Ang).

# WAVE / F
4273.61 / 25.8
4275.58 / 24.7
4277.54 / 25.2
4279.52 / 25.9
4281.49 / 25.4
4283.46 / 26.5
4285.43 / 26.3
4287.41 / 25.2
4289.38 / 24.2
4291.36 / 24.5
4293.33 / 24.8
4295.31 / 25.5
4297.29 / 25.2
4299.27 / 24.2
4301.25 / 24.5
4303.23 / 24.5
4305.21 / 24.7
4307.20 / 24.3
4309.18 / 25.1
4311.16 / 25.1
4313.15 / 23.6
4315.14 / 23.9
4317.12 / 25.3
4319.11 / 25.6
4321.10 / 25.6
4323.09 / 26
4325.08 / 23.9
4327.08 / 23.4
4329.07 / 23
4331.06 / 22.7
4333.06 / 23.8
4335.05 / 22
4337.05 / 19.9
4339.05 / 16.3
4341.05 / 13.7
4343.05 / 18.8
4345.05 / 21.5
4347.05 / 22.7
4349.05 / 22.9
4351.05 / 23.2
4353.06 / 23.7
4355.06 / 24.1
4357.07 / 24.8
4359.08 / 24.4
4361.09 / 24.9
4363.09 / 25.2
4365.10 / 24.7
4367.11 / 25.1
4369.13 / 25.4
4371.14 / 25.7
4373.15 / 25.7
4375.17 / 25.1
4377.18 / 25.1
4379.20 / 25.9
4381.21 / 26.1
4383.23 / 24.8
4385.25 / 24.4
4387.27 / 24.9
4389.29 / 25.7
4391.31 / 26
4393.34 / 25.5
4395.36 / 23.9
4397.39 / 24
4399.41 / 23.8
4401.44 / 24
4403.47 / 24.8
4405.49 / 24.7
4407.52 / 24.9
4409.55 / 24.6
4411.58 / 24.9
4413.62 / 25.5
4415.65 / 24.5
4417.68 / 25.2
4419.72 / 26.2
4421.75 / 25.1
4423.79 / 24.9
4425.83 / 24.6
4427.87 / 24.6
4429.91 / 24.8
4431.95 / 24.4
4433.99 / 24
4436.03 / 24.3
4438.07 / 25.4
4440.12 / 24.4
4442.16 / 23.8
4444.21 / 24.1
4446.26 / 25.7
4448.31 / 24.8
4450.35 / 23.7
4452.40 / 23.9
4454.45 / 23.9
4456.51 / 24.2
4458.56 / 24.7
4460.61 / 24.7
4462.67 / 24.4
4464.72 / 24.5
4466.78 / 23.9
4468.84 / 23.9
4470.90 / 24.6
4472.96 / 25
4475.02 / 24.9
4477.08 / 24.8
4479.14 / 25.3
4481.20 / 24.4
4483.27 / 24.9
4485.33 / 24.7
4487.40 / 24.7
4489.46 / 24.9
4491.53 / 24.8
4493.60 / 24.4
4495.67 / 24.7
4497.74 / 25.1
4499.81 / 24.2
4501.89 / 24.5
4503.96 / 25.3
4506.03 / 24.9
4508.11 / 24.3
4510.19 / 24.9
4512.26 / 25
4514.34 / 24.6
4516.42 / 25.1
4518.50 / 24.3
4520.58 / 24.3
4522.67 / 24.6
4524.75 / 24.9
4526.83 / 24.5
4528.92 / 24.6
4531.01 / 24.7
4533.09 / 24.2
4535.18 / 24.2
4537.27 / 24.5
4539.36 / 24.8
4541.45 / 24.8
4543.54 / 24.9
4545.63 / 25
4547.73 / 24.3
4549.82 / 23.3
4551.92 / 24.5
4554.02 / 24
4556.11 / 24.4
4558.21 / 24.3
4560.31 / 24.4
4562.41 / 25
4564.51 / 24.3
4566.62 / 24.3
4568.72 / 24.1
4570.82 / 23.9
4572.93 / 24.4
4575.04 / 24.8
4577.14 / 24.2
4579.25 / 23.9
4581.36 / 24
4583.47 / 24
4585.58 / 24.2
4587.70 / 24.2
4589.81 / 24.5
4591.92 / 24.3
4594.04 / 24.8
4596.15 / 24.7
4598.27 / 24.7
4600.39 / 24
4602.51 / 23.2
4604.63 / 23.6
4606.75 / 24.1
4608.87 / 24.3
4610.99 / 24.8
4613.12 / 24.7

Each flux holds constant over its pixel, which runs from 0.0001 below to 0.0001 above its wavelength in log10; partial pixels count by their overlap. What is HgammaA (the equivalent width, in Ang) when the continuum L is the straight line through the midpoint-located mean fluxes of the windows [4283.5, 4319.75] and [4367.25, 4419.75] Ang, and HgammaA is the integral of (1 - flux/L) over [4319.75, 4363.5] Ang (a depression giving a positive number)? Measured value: 4.15 Ang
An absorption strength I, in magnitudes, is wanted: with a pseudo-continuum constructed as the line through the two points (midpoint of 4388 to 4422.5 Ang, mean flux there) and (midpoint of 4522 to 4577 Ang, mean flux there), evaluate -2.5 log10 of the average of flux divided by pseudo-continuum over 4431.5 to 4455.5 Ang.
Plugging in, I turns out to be 0.02 mag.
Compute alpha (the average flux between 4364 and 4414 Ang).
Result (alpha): 25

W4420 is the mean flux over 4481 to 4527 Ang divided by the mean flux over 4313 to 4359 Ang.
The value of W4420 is 1.09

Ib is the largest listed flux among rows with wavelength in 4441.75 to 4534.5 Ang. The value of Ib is 25.7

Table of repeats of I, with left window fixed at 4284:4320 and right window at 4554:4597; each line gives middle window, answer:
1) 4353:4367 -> 0.00 mag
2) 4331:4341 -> 0.23 mag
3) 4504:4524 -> -0.01 mag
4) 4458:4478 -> 0.00 mag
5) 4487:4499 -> -0.01 mag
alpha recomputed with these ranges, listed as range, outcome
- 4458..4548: 24.7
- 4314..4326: 25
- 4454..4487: 24.6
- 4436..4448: 24.6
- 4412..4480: 24.6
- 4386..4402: 24.7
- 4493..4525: 24.7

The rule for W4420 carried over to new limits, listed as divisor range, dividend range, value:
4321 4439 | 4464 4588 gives 1.02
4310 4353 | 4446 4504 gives 1.09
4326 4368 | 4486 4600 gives 1.09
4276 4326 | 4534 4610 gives 0.97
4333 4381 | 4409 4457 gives 1.06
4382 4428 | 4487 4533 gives 0.99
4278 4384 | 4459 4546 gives 1.03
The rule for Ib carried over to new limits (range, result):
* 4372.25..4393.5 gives 26.1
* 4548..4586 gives 25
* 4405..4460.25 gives 26.2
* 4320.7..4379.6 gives 26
